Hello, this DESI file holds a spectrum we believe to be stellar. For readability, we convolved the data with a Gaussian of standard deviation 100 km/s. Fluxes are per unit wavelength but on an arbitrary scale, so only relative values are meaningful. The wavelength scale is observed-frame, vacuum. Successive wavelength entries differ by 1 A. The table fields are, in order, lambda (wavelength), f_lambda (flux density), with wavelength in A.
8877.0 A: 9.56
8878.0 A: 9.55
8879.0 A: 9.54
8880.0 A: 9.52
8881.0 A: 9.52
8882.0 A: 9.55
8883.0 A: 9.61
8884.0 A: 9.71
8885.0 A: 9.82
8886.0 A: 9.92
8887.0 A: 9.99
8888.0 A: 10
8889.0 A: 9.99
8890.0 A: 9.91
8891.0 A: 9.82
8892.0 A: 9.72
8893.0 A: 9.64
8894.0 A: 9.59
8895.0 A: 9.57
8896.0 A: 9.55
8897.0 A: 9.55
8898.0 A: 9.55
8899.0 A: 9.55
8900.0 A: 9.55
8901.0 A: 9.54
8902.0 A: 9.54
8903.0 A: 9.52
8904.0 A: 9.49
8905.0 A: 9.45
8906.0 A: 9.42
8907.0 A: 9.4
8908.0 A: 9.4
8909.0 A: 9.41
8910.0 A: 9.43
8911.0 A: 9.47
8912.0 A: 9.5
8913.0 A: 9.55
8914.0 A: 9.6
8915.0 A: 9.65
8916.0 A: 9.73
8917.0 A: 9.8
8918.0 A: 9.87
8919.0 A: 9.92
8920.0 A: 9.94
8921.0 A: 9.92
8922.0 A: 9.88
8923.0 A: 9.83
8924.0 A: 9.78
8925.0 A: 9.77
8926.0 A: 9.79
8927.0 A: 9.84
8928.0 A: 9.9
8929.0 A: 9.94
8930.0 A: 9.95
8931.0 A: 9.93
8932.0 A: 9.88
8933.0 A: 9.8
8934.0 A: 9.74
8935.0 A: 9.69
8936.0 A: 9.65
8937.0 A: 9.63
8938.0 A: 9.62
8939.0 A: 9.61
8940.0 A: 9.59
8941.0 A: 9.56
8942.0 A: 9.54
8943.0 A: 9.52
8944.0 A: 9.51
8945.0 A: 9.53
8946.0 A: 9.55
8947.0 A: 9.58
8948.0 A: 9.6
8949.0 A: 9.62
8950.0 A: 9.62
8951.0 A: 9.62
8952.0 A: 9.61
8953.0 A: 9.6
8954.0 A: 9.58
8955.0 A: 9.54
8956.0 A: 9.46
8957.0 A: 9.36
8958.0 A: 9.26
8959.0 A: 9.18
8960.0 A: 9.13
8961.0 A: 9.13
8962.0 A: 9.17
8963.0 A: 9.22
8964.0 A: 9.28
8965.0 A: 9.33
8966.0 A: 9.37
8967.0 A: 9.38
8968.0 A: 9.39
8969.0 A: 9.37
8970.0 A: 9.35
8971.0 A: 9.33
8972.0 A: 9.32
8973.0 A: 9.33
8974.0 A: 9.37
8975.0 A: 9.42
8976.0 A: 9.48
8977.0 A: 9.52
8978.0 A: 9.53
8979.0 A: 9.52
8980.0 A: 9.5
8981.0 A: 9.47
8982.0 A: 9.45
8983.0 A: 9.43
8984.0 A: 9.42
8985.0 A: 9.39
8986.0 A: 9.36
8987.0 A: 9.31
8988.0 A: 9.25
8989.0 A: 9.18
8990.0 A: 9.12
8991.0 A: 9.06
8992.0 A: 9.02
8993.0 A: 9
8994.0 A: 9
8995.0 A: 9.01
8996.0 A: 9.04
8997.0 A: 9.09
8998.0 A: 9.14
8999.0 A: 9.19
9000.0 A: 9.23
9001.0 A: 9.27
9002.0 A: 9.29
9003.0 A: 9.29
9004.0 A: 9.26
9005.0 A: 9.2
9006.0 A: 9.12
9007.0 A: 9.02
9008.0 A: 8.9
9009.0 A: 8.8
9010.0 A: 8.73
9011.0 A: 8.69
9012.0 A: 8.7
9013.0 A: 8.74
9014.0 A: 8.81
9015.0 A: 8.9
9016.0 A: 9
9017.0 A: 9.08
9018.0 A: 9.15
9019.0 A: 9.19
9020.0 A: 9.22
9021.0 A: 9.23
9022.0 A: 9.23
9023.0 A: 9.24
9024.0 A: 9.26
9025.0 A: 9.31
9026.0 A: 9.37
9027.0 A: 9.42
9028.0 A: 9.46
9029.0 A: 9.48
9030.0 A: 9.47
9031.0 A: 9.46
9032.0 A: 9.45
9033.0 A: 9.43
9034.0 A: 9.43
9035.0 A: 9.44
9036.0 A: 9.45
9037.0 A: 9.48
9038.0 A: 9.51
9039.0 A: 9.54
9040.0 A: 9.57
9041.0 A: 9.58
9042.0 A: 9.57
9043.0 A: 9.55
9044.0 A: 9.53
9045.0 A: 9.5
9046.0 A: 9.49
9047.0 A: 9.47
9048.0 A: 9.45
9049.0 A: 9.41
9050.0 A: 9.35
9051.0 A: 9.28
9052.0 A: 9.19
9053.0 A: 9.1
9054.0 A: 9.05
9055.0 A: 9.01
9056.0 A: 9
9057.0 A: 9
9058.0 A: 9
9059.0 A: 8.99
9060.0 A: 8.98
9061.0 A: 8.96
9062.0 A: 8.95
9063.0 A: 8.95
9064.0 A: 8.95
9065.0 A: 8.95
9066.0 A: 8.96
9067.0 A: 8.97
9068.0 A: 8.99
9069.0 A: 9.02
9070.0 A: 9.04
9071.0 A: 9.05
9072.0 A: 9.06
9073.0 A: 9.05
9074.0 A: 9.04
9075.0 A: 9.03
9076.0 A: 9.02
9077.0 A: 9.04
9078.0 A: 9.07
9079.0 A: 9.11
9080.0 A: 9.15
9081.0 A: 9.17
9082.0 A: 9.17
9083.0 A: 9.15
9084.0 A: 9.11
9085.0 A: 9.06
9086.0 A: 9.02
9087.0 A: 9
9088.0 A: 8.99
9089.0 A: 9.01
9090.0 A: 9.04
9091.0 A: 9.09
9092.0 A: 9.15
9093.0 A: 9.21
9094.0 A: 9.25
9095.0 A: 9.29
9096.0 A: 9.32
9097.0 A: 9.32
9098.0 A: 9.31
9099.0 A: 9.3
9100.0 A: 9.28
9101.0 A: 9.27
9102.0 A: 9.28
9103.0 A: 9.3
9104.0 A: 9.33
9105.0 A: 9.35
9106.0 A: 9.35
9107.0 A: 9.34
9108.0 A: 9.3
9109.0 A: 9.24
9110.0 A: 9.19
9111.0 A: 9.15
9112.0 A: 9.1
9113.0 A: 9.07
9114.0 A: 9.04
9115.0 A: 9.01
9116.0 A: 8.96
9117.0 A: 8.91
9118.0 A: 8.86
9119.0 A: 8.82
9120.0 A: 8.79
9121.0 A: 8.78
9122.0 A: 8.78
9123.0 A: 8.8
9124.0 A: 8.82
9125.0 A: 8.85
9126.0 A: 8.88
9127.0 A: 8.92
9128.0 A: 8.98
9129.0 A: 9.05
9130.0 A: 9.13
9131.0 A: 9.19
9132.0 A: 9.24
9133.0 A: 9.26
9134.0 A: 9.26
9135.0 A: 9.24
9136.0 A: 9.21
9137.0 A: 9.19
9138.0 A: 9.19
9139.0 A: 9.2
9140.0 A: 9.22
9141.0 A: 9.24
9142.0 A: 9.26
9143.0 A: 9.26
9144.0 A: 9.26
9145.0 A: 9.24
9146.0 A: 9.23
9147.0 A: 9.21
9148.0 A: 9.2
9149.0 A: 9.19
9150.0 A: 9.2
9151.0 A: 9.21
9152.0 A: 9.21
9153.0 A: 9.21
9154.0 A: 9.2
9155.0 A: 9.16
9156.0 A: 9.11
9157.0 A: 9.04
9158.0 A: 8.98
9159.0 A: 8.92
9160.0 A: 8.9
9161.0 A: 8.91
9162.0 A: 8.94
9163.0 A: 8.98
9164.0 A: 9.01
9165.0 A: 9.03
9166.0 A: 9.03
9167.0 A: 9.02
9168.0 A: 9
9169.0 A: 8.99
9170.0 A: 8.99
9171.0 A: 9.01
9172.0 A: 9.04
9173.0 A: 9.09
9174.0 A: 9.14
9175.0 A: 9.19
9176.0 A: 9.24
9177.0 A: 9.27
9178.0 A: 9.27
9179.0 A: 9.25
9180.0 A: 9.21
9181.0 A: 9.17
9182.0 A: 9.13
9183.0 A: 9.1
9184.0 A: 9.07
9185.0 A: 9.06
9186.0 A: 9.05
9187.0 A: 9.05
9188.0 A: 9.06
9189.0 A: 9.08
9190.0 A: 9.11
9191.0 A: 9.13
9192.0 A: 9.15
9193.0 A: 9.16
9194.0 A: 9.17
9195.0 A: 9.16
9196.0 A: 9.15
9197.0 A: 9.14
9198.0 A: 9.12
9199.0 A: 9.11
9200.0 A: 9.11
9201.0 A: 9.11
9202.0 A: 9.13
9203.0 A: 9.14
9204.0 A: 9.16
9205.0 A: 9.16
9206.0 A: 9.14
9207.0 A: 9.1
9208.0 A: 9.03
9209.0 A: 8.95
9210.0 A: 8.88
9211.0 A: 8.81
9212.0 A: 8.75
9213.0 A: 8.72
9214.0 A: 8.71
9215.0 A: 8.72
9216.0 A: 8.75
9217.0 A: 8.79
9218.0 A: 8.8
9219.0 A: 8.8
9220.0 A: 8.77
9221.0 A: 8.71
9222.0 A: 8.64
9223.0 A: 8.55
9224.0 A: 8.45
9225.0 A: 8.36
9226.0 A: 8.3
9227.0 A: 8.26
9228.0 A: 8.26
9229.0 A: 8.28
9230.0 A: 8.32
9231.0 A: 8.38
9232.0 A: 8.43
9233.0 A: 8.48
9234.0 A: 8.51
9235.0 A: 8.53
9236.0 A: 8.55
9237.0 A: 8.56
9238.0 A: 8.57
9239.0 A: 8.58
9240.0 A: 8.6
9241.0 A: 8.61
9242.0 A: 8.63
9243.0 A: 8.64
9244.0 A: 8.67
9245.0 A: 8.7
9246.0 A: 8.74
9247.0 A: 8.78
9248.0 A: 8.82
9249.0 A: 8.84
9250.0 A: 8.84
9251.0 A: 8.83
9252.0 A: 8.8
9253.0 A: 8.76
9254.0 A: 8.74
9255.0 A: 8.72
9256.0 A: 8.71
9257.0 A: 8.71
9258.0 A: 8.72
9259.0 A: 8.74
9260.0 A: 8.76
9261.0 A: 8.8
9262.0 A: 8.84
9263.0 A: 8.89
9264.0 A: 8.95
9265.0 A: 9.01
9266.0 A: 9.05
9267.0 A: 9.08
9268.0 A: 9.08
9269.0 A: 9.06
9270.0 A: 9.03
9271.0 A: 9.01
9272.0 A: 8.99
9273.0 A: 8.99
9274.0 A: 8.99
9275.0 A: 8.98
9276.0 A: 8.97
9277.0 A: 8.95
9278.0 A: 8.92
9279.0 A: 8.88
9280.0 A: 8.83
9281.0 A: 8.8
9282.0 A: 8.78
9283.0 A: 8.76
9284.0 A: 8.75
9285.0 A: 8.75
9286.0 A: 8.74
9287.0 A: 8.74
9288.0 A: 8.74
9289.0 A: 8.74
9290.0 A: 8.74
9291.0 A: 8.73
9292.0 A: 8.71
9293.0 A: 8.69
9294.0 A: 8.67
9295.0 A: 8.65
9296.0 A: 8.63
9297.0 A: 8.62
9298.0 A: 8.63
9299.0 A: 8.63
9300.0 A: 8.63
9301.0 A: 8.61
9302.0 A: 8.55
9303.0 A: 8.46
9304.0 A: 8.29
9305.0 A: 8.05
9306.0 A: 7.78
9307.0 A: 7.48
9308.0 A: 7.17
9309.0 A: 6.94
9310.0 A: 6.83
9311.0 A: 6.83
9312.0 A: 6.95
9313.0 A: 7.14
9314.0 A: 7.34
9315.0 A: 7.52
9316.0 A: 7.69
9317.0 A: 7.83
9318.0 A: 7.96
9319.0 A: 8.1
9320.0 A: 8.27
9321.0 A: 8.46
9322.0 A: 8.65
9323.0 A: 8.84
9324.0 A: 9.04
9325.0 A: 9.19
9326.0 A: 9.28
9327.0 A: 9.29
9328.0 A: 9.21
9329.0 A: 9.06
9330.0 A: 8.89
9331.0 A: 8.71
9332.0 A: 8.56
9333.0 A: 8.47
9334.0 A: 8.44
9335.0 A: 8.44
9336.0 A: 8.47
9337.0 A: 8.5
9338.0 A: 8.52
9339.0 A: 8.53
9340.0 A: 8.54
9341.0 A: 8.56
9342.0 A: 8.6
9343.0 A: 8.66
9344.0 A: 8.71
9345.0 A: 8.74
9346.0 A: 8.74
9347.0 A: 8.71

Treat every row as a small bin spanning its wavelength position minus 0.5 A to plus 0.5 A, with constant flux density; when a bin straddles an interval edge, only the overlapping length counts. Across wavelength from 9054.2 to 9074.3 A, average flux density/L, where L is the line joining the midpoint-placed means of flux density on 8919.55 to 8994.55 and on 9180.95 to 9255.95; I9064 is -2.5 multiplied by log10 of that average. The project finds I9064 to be 0.03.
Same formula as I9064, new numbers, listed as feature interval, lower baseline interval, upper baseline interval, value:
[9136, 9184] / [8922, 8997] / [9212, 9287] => -0.02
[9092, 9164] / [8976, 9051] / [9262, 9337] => -0.02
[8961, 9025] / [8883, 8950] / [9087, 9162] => 0.03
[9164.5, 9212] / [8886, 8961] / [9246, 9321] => -0.03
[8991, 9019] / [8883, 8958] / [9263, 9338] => 0.04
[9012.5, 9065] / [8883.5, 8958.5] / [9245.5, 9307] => 0.01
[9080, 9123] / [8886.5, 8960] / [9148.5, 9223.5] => 0.01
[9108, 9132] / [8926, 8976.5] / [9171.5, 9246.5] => 0.01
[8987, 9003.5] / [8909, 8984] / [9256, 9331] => 0.03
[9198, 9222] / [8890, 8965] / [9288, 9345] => -0.03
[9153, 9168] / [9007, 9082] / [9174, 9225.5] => 0.00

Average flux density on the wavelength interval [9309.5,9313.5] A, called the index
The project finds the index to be 6.94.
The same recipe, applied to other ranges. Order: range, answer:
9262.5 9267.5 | 9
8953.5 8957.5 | 9.48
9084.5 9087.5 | 9.03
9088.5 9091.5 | 9.05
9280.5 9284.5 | 8.77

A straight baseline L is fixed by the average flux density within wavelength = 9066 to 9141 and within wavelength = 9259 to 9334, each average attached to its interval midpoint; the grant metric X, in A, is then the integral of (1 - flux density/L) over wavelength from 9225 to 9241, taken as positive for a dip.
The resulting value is 0.5 A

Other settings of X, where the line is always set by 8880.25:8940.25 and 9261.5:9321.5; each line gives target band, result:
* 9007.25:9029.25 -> 0.60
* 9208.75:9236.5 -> 0.28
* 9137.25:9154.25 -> -0.56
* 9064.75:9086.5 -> 0.22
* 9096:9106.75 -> -0.29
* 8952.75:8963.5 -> 0.24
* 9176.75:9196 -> -0.76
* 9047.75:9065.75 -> 0.26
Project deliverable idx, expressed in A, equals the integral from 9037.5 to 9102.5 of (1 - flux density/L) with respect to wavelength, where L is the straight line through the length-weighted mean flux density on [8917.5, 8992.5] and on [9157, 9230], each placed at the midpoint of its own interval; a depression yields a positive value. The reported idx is 0.5 A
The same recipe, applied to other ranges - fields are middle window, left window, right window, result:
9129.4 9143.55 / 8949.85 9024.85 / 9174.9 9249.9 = -0.4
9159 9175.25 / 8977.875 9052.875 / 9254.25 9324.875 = -0.3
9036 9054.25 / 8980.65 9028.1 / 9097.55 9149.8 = -0.6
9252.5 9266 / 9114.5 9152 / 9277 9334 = -0.3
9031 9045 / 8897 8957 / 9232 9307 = -0.2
